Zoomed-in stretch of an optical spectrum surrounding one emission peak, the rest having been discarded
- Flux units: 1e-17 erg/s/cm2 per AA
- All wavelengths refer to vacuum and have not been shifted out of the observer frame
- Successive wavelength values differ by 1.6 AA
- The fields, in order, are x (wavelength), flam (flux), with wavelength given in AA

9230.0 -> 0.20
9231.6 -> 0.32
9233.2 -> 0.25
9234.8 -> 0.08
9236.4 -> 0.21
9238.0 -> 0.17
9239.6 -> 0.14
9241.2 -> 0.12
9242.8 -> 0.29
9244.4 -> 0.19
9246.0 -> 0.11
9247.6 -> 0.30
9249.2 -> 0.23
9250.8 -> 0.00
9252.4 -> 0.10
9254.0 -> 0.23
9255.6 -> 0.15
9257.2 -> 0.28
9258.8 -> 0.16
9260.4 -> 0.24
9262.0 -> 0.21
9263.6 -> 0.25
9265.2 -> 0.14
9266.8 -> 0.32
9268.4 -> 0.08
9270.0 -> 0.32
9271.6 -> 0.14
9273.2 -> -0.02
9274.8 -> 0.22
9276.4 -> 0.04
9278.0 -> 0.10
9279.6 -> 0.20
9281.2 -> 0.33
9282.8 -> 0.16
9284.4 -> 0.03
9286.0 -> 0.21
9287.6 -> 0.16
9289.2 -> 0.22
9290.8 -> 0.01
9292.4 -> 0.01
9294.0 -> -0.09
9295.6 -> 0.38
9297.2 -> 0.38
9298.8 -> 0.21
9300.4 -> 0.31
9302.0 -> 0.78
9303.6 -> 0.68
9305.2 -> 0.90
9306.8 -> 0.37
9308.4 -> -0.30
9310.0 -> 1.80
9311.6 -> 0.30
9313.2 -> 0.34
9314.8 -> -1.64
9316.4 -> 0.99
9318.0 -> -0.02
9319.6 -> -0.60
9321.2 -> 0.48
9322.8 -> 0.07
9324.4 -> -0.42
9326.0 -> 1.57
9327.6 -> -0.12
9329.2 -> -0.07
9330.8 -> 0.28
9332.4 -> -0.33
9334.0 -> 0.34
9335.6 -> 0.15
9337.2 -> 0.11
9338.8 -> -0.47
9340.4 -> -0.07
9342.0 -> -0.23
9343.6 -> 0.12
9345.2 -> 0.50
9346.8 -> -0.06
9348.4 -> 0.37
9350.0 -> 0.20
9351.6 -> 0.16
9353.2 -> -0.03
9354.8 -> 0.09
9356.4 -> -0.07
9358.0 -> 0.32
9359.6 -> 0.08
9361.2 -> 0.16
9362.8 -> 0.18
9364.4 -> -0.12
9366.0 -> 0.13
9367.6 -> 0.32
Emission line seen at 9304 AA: [O III]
